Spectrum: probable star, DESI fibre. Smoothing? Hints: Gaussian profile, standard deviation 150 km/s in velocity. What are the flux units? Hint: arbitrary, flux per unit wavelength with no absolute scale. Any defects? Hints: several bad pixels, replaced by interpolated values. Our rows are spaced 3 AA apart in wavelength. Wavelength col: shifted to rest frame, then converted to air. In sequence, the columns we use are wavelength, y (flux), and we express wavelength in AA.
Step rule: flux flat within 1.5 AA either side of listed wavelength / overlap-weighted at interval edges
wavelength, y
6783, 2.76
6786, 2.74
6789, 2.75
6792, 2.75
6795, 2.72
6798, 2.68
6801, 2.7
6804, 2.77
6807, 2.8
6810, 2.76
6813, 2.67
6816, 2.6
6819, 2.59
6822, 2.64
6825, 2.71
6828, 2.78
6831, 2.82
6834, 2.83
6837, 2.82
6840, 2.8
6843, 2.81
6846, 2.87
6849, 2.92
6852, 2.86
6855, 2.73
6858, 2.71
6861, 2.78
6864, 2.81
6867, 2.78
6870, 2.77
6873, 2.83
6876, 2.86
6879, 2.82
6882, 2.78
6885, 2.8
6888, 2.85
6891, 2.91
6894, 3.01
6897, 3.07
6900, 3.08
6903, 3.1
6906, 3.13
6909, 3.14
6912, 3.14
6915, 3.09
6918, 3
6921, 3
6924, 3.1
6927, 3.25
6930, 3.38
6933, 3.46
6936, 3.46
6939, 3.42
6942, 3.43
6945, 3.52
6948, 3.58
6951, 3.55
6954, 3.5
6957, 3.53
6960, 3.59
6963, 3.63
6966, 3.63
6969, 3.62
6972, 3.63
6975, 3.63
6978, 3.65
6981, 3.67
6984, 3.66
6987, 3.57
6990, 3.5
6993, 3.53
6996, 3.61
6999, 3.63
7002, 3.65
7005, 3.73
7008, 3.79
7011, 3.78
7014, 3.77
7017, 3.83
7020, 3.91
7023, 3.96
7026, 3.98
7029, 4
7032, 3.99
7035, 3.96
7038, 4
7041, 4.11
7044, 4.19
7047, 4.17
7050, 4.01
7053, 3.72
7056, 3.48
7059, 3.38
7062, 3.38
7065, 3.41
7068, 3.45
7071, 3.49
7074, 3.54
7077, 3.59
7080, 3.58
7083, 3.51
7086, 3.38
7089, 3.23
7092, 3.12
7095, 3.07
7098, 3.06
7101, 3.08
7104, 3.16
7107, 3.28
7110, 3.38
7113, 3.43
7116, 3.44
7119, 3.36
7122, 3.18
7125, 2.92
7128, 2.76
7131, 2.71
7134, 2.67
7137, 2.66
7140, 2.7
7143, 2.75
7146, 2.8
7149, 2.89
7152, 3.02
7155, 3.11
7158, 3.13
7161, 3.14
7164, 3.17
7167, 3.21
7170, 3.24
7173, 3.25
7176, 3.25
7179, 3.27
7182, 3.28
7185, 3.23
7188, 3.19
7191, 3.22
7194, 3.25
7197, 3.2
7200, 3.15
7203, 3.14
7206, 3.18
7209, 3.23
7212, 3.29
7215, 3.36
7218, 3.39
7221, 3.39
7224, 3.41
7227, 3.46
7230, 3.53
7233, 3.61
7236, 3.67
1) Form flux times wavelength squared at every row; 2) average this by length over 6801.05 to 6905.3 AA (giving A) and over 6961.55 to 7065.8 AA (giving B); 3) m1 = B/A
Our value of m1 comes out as 1.39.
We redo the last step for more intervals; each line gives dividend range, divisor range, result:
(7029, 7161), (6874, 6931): 1.17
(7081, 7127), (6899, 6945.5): 1.06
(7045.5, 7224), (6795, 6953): 1.18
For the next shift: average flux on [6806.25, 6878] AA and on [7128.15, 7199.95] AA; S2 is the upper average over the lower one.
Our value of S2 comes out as 1.10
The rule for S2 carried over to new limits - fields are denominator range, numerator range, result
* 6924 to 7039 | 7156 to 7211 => 0.88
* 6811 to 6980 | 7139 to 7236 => 1.04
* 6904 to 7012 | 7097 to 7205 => 0.89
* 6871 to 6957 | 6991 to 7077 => 1.19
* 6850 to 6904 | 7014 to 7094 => 1.29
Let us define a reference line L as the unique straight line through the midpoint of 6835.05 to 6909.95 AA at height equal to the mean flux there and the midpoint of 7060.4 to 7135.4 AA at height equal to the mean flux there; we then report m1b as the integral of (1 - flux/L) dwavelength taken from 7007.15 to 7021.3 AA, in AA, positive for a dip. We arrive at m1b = -3.2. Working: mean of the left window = 2.88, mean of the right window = 3.25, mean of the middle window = 3.82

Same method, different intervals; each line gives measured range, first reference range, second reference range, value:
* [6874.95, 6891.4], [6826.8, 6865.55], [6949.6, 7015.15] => 1.1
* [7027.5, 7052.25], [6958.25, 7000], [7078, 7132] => -4.5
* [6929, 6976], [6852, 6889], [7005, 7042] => -2.0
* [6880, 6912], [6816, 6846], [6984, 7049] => 1.5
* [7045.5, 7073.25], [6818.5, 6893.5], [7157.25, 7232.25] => -4.8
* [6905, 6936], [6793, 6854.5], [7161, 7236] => -3.1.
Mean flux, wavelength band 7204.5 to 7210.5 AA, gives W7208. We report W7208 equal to 3.21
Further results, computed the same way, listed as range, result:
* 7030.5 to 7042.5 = 4.01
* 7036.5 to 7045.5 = 4.1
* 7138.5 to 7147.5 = 2.75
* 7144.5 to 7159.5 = 2.99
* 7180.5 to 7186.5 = 3.26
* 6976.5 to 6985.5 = 3.66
